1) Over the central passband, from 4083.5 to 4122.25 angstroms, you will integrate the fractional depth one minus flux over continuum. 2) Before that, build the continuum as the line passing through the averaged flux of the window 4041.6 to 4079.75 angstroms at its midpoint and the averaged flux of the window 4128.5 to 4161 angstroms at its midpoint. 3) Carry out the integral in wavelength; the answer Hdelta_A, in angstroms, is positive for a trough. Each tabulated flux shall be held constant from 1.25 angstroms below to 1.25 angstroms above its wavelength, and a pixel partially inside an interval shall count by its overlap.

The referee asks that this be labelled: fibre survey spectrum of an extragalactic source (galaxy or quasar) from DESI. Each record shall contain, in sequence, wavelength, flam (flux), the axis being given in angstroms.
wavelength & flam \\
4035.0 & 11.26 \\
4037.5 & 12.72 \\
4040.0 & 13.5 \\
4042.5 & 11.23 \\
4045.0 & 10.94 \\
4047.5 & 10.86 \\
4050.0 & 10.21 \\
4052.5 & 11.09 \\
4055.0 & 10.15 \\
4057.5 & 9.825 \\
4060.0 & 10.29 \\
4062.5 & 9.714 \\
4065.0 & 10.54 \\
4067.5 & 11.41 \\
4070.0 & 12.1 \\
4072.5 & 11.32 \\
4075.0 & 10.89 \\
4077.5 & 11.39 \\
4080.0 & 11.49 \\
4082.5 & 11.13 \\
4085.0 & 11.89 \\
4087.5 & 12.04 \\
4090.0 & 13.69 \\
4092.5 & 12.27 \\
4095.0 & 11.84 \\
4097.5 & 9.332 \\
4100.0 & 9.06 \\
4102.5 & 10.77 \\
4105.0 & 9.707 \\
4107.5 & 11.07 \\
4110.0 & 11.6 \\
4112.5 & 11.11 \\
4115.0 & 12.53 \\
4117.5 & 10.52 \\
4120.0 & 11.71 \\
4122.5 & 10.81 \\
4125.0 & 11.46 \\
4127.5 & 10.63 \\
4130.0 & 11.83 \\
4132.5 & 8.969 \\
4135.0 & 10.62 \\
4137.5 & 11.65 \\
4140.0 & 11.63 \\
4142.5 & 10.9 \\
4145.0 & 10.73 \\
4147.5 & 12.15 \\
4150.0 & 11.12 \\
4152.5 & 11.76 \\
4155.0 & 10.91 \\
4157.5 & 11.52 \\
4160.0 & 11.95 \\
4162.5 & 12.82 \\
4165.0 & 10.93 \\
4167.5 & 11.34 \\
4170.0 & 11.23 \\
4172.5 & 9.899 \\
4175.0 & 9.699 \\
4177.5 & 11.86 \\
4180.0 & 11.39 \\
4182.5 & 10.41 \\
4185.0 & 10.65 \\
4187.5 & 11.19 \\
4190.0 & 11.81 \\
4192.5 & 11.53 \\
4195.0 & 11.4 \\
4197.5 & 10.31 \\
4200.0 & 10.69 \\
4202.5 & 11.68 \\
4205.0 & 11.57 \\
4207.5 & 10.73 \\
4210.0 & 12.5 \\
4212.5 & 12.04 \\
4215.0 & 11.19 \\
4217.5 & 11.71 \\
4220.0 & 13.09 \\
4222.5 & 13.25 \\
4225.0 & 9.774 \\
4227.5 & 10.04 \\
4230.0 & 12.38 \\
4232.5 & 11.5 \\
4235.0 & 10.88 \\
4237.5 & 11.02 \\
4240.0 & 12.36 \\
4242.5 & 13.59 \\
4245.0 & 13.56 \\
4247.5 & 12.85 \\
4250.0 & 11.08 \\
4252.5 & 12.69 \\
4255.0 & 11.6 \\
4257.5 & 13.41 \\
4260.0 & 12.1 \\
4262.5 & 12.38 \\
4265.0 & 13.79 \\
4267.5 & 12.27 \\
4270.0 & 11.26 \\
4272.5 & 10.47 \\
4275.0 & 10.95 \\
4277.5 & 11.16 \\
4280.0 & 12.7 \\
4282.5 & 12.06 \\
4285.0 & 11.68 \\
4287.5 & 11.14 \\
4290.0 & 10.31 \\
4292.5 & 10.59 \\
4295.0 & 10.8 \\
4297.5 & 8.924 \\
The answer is -0.9 angstroms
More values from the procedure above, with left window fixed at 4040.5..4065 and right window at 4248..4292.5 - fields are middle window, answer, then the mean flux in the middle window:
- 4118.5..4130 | -0.2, 11.2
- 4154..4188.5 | 0.4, 11.1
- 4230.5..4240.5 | 0.1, 11.4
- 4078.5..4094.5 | -1.9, 12.1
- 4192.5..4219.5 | 0.0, 11.4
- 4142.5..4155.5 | -0.2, 11.3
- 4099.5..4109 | 0.5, 10.3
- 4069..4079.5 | -0.7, 11.4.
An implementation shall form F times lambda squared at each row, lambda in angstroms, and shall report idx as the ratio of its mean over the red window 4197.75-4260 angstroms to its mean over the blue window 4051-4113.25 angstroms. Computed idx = 1.15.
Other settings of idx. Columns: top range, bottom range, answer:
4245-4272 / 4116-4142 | 1.19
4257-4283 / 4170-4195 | 1.14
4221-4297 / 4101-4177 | 1.12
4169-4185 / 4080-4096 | 0.93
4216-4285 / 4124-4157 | 1.14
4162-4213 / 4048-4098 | 1.06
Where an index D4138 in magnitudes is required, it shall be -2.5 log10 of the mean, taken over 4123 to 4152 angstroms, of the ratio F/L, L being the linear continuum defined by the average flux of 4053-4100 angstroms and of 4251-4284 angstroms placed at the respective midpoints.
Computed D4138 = 0.034 mag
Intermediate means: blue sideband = 11.1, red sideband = 12.1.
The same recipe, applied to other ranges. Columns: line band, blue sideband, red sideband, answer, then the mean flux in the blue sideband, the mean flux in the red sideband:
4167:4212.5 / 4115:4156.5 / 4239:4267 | 0.07 mag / 11.1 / 12.7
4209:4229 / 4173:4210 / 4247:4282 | -0.02 mag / 11.1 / 12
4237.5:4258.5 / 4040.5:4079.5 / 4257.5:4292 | -0.08 mag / 10.9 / 11.8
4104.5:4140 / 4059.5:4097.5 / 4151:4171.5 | 0.04 mag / 11.4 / 11.5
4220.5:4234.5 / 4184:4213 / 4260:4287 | 0.01 mag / 11.3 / 11.9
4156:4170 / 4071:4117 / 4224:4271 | 0.00 mag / 11.3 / 12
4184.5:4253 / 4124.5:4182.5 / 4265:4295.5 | -0.04 mag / 11.2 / 11.4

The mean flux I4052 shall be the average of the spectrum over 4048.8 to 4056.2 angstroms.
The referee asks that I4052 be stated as 10.5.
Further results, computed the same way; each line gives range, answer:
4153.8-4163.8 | 11.8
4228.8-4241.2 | 11.6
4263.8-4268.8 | 13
